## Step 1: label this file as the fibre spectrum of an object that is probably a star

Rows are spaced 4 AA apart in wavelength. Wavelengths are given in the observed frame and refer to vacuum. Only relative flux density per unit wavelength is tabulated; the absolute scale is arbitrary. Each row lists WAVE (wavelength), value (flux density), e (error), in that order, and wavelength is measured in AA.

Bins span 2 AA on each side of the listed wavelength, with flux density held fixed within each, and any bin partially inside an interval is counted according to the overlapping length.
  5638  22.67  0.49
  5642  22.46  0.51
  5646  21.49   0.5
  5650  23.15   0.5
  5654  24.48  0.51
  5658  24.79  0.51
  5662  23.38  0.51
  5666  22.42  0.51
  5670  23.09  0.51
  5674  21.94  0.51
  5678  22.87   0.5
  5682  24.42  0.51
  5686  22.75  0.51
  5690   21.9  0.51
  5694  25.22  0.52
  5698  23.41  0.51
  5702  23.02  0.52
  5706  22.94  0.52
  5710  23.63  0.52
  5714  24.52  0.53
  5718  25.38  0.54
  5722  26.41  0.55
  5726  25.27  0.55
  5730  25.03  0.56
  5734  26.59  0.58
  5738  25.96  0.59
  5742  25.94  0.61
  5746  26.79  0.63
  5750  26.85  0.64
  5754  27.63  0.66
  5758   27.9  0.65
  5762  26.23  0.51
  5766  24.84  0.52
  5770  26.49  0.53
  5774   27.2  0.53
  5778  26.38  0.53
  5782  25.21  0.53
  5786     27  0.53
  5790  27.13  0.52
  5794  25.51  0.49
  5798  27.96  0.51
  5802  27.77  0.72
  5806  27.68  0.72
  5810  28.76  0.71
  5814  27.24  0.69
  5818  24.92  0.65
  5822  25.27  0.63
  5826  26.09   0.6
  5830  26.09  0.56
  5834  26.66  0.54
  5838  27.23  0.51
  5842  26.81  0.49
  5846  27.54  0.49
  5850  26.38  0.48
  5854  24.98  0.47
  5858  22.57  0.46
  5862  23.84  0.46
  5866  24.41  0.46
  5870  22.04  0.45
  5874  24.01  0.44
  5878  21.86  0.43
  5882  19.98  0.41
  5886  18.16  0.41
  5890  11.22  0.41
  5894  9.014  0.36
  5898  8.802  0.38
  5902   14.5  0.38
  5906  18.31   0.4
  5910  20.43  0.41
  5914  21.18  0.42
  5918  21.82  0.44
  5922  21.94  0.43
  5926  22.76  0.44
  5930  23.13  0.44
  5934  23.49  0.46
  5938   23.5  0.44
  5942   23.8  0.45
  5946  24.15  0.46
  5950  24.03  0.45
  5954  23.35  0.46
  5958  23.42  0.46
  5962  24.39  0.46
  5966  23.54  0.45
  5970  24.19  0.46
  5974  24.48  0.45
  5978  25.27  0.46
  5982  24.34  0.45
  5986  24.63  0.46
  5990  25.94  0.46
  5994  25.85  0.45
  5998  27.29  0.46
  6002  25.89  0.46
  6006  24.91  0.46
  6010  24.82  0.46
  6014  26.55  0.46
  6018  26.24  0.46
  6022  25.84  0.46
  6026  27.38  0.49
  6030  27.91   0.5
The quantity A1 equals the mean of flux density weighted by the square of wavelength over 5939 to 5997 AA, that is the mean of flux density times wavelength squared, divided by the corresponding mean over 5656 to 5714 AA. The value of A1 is 1.15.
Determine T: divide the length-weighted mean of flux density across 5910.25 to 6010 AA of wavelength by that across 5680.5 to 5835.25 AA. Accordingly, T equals 0.9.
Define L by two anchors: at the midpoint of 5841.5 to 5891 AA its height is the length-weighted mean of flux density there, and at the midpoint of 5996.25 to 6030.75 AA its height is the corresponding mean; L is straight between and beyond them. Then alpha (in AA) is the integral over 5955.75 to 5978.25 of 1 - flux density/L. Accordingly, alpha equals 0.9 AA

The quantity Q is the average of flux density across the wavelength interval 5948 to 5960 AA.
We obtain 23.6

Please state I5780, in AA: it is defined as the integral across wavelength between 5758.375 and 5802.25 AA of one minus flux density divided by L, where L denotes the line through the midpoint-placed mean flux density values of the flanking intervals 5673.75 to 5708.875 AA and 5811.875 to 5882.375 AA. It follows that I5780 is -4.1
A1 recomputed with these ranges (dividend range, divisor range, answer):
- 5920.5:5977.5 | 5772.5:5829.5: 0.93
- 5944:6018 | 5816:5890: 1.08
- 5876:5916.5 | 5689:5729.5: 0.72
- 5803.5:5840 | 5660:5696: 1.21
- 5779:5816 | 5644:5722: 1.20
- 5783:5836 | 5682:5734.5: 1.14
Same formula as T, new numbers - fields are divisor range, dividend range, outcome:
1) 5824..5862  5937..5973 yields 0.92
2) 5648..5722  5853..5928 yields 0.83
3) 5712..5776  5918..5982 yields 0.90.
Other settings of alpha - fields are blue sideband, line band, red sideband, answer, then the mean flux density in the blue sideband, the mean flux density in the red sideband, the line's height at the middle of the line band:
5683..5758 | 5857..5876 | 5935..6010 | 1.0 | 25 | 24.6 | 24.8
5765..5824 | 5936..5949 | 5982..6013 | 1.0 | 26.7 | 25.6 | 25.9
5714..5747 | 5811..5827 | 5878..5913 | -4.5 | 25.8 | 15.6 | 20.3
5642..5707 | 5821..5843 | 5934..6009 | -2.3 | 23.2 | 24.6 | 23.9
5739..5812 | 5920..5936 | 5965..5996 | 1.6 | 26.8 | 24.8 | 25.3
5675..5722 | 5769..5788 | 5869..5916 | -4.8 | 23.7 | 17.4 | 21.1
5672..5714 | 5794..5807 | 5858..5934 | -3.8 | 23.3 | 19.5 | 21.3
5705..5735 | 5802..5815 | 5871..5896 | -4.3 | 25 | 17.6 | 21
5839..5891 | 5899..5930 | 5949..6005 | 4.9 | 22.9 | 24.8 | 23.7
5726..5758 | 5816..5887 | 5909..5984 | 1.0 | 26.4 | 23.4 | 24.8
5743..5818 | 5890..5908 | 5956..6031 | 9.4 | 26.9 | 25.4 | 26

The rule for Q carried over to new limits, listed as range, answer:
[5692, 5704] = 23.9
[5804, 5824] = 26.8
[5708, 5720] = 24.5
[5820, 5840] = 26.3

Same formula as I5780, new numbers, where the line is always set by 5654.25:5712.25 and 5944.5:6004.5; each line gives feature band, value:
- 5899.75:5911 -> 3.3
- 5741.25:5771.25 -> -3.7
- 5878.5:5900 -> 9.1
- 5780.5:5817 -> -4.9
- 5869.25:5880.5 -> 0.8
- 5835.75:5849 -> -1.7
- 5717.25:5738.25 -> -2.0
